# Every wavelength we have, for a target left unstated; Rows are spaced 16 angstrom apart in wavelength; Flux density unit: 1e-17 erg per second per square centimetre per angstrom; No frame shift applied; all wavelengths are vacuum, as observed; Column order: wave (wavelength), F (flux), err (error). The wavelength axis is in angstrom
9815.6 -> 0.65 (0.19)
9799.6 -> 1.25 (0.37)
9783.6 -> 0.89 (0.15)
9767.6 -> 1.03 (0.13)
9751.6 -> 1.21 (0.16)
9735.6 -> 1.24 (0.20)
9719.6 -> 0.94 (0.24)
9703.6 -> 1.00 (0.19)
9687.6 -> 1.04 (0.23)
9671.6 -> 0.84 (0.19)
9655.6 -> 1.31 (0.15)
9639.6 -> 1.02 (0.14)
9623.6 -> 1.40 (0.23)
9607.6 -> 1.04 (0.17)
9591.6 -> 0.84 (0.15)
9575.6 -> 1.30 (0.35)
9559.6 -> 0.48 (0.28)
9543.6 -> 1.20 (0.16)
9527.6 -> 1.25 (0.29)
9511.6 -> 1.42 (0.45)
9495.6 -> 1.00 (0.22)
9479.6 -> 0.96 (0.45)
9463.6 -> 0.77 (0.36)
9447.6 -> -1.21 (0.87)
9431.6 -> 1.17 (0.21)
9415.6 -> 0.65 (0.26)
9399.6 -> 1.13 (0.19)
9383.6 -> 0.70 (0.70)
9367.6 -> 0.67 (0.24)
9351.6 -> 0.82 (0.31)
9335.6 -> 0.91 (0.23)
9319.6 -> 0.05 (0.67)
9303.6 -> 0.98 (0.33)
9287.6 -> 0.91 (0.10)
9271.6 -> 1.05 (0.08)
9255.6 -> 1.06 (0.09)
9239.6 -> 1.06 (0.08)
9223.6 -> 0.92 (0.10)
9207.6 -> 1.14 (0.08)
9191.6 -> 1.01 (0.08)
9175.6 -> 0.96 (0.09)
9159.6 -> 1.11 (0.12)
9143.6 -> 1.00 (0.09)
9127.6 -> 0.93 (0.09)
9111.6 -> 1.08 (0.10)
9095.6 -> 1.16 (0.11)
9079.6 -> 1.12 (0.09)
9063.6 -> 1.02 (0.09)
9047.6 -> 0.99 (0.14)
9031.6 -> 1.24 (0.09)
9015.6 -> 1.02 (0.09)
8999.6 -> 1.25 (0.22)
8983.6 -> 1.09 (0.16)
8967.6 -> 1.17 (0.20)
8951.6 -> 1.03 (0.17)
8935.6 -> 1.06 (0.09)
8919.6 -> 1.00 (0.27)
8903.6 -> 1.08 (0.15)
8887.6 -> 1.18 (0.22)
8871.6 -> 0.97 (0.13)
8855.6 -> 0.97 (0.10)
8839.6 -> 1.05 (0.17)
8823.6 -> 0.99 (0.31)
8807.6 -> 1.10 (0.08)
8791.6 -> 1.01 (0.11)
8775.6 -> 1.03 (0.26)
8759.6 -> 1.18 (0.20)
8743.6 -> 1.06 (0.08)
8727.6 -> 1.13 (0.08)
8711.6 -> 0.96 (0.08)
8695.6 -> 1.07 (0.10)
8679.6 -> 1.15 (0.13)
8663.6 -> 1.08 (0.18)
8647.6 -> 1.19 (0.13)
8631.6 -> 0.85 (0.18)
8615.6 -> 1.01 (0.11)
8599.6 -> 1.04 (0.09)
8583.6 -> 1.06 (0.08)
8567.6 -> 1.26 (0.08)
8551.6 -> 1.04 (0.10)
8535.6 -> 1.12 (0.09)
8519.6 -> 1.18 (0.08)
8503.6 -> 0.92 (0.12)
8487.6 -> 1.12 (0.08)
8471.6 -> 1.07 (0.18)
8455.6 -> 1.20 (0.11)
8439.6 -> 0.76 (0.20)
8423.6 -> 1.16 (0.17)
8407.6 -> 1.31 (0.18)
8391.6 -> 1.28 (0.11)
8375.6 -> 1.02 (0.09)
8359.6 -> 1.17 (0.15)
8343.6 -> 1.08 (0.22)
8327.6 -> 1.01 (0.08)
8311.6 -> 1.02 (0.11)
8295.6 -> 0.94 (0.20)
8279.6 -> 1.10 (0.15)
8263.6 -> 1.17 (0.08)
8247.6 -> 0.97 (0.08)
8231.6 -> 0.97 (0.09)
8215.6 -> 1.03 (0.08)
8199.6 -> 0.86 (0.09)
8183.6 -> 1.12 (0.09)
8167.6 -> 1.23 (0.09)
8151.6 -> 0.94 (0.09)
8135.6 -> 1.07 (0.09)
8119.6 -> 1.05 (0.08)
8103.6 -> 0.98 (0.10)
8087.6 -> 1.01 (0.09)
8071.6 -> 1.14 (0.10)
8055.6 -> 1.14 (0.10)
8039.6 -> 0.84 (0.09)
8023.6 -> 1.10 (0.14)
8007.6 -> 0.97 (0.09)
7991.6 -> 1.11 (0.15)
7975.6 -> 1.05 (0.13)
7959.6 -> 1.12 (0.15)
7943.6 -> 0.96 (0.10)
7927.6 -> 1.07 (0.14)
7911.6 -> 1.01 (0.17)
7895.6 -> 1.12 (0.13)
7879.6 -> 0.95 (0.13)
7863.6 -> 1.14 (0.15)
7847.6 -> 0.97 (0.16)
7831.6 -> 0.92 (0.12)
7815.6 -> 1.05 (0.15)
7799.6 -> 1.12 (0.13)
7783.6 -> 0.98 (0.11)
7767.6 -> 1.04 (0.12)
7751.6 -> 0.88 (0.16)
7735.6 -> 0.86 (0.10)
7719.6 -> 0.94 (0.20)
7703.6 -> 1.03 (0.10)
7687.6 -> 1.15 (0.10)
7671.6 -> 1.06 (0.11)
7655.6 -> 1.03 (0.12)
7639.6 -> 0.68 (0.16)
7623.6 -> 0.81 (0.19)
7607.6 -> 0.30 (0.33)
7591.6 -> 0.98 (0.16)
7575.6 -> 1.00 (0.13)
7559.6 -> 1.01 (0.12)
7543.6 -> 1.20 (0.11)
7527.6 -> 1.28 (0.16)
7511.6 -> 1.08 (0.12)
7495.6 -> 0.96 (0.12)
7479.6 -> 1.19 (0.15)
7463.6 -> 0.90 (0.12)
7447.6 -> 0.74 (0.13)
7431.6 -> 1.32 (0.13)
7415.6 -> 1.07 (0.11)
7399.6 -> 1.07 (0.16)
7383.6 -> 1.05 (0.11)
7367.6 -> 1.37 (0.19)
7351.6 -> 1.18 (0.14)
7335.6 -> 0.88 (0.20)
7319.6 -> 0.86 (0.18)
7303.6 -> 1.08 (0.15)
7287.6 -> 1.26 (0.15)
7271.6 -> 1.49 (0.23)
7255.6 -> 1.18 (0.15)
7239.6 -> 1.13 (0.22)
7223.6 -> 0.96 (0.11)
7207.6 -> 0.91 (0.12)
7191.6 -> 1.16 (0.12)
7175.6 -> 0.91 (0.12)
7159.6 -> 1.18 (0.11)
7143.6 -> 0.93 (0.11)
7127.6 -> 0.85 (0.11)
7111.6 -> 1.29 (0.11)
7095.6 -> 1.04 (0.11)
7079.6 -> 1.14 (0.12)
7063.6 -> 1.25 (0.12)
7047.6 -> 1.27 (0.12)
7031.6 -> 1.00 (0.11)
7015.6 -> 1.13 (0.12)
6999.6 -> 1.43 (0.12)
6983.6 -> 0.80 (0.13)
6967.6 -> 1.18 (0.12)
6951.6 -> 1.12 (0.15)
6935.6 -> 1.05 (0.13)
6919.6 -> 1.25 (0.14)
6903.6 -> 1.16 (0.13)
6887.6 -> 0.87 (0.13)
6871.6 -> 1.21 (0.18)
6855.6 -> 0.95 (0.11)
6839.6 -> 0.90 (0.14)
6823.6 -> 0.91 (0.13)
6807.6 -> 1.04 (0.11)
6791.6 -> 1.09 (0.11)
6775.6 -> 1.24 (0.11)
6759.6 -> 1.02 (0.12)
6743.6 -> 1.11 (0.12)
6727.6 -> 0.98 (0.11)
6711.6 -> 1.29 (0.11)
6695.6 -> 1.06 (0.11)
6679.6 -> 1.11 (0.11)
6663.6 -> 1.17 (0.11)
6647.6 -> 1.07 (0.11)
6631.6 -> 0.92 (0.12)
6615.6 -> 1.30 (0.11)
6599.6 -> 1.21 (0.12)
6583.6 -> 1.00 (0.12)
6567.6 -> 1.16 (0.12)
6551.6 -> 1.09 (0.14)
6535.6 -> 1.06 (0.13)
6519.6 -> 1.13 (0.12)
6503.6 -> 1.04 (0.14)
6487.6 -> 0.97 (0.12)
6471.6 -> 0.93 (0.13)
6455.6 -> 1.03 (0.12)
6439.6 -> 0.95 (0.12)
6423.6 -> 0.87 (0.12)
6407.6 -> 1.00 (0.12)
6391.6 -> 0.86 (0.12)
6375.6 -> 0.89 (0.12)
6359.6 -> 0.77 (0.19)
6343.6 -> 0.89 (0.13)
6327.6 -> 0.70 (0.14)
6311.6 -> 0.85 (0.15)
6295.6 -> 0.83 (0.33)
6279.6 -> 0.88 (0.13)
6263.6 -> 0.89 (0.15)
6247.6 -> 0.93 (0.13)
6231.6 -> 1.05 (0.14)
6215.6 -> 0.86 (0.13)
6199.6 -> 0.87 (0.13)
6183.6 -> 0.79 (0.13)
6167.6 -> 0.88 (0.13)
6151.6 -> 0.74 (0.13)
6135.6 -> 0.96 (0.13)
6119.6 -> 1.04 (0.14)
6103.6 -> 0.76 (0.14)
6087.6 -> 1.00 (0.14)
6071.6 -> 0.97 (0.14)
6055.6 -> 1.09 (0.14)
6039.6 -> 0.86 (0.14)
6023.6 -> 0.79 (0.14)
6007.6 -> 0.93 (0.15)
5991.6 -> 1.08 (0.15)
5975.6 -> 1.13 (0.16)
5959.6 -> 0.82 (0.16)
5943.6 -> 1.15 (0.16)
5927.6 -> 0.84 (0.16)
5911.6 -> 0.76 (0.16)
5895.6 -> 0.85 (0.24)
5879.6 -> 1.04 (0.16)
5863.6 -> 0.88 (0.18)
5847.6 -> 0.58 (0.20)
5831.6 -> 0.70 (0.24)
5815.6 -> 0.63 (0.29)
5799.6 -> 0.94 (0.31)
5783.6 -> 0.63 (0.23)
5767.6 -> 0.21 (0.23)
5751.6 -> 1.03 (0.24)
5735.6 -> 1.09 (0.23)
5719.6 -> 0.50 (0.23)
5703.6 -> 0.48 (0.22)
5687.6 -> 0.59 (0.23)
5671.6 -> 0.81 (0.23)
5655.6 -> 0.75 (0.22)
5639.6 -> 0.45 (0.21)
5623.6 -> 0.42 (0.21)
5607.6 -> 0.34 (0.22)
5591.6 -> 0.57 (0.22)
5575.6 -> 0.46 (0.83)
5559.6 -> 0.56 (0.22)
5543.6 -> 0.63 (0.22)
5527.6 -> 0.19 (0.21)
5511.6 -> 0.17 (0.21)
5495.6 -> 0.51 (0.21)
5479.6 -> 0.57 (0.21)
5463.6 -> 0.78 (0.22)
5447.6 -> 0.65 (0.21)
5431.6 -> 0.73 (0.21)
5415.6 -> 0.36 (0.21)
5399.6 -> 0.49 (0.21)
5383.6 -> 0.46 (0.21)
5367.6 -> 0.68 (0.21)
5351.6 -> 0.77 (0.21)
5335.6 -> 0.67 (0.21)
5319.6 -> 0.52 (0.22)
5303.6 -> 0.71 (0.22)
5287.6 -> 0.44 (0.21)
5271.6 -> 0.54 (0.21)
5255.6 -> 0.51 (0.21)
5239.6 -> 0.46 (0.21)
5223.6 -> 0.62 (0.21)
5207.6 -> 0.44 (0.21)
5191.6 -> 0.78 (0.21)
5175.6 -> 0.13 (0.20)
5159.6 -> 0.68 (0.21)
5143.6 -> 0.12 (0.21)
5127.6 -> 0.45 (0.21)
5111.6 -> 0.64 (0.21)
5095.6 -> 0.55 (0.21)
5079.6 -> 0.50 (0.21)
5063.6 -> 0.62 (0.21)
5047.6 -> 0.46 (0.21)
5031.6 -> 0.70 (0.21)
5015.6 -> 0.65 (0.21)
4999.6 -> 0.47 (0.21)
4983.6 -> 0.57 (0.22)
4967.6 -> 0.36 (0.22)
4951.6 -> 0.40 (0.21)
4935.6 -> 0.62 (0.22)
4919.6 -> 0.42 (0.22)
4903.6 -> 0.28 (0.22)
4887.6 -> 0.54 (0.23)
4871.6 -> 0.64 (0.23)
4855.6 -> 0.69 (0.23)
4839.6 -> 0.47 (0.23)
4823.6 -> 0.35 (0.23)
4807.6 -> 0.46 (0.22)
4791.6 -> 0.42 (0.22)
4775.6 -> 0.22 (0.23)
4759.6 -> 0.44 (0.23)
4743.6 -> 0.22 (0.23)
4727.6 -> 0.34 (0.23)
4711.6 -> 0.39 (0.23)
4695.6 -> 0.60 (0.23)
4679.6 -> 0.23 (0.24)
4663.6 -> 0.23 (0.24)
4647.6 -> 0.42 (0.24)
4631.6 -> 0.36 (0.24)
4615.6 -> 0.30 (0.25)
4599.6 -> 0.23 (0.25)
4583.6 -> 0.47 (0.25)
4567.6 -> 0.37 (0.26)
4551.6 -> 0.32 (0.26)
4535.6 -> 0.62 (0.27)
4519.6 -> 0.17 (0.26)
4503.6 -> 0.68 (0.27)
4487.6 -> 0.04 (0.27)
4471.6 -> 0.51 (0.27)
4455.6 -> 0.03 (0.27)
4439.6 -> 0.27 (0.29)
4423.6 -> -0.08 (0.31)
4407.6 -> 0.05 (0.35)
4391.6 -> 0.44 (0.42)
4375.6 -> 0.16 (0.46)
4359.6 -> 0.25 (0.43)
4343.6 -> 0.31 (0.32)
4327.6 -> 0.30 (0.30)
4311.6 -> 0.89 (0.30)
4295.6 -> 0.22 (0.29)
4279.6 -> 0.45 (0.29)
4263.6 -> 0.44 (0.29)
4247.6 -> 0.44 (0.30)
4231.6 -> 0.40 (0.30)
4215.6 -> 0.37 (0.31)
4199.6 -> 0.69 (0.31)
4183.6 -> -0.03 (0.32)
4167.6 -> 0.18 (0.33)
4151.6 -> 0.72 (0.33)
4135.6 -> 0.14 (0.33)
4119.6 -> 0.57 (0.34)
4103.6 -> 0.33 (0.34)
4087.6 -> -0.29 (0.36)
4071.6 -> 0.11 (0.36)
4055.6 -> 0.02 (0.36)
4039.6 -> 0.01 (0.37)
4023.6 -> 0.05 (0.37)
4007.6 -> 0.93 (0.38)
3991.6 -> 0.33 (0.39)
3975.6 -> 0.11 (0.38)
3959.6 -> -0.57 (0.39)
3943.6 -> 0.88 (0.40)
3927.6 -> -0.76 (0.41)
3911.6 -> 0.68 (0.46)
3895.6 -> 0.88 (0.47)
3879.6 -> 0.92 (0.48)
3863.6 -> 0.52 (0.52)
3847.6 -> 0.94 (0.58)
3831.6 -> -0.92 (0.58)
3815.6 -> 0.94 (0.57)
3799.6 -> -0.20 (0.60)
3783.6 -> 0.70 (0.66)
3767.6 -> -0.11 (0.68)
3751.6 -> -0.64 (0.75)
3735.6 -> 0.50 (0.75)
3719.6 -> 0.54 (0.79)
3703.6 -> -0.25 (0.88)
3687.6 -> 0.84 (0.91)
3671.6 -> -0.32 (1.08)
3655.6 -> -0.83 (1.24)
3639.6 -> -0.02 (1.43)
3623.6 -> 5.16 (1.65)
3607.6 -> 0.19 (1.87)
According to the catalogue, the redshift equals 0.47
